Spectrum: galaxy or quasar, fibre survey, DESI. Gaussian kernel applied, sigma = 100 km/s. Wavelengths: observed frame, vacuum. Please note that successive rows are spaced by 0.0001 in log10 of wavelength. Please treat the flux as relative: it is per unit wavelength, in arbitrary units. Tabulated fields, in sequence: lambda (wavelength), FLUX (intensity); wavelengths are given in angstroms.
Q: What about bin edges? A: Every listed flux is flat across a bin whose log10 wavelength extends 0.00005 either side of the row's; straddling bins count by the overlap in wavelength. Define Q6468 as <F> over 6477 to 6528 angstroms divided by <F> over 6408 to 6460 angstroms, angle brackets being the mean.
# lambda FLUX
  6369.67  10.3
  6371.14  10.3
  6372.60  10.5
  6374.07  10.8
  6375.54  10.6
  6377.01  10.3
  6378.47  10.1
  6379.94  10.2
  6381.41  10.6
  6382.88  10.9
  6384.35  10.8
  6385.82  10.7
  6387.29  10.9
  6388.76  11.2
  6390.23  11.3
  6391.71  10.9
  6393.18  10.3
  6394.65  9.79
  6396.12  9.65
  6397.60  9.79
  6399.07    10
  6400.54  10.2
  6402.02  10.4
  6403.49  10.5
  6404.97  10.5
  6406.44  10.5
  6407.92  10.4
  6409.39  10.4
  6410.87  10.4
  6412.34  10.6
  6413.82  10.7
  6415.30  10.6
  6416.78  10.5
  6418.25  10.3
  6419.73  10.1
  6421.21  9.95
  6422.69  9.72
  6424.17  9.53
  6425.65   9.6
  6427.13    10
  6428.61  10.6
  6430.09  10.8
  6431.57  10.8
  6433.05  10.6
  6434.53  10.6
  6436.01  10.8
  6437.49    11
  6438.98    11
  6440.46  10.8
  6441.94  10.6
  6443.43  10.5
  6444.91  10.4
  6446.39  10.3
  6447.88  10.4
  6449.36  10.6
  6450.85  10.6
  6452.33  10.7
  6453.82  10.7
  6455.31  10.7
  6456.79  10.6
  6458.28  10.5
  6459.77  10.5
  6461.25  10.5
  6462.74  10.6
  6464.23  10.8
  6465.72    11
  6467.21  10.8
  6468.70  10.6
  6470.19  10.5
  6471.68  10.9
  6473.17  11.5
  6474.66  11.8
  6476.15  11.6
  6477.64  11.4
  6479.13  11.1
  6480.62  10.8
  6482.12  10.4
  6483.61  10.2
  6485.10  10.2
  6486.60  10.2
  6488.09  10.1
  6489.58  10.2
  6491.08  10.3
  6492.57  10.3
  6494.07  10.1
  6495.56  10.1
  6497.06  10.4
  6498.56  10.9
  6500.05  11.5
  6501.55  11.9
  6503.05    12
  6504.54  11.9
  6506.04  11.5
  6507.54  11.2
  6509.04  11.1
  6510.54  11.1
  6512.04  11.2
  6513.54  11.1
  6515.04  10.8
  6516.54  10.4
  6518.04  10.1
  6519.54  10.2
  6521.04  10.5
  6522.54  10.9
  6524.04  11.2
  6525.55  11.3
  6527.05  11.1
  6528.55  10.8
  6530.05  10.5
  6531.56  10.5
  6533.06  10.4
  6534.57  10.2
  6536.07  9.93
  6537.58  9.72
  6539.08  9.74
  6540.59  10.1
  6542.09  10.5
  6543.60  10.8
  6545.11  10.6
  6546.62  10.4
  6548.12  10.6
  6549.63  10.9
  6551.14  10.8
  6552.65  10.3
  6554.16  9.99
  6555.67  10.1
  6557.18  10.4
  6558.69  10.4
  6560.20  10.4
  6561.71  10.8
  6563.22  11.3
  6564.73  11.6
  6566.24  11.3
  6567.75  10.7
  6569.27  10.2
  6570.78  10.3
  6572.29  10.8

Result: 1.03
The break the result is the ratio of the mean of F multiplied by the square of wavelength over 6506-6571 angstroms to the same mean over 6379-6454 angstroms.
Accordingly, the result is 1.05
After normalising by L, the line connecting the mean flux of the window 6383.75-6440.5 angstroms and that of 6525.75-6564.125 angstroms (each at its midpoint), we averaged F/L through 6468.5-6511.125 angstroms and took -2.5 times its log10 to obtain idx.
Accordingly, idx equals -0.04 mag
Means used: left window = 10.4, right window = 10.5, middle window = 10.9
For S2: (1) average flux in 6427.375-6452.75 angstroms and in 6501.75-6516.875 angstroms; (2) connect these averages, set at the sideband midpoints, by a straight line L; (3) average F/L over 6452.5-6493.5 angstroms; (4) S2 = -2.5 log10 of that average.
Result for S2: 0.03 mag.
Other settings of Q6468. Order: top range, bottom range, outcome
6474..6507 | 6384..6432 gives 1.05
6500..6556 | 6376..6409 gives 1.03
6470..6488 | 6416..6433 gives 1.07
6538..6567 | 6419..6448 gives 1.02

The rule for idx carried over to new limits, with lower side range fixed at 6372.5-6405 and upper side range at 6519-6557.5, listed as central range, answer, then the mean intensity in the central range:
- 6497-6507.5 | -0.10 mag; 11.5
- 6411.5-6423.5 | 0.02 mag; 10.3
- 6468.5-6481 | -0.07 mag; 11.2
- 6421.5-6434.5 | 0.03 mag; 10.2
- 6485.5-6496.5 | 0.03 mag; 10.2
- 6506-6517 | -0.06 mag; 11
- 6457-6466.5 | -0.02 mag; 10.6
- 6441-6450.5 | 0.00 mag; 10.5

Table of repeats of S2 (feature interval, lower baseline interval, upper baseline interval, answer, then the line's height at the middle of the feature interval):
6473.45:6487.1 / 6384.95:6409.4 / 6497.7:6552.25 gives -0.02 mag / 10.7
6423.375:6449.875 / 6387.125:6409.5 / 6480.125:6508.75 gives 0.01 mag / 10.5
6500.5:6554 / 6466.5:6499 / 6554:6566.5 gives -0.01 mag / 10.7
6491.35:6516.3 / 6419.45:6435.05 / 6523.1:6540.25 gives -0.06 mag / 10.4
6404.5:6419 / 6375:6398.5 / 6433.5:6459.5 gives 0.01 mag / 10.6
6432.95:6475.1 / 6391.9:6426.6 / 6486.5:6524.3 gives -0.02 mag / 10.5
